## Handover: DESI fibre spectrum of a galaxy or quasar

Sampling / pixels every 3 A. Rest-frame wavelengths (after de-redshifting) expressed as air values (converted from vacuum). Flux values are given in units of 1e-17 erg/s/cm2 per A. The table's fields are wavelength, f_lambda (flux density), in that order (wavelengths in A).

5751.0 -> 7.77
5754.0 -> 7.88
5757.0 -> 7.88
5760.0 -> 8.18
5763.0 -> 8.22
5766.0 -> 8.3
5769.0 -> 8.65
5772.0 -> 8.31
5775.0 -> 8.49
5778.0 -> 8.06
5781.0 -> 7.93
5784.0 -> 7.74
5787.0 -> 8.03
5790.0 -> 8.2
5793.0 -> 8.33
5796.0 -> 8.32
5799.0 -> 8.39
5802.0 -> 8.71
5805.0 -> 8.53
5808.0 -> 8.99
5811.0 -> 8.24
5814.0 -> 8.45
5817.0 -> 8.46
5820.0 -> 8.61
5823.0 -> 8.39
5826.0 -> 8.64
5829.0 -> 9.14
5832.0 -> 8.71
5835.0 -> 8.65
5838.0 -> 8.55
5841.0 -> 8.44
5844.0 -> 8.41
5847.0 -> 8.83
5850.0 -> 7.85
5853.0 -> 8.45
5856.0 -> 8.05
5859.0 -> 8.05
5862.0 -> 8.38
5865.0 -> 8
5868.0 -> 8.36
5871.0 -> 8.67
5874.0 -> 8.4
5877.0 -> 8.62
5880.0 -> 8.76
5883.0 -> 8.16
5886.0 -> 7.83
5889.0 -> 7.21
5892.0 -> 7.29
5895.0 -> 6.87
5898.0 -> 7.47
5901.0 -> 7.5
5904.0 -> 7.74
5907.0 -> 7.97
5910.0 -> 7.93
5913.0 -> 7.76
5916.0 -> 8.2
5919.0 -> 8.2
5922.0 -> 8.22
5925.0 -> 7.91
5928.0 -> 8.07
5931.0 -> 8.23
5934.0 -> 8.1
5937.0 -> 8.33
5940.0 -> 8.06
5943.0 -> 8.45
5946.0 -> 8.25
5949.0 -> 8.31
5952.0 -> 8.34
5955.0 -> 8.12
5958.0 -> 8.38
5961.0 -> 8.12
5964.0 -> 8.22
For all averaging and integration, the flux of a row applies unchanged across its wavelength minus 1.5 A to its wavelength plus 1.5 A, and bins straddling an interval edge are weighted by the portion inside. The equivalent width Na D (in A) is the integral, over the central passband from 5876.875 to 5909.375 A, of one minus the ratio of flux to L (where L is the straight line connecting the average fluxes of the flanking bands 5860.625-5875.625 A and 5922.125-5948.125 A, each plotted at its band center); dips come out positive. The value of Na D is 2.2 A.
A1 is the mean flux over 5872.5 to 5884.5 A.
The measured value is 8.49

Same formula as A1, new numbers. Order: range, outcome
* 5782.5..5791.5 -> 7.99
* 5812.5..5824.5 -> 8.48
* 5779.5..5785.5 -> 7.83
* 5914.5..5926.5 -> 8.13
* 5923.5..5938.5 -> 8.13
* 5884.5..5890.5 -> 7.52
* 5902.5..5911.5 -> 7.88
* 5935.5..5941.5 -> 8.2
